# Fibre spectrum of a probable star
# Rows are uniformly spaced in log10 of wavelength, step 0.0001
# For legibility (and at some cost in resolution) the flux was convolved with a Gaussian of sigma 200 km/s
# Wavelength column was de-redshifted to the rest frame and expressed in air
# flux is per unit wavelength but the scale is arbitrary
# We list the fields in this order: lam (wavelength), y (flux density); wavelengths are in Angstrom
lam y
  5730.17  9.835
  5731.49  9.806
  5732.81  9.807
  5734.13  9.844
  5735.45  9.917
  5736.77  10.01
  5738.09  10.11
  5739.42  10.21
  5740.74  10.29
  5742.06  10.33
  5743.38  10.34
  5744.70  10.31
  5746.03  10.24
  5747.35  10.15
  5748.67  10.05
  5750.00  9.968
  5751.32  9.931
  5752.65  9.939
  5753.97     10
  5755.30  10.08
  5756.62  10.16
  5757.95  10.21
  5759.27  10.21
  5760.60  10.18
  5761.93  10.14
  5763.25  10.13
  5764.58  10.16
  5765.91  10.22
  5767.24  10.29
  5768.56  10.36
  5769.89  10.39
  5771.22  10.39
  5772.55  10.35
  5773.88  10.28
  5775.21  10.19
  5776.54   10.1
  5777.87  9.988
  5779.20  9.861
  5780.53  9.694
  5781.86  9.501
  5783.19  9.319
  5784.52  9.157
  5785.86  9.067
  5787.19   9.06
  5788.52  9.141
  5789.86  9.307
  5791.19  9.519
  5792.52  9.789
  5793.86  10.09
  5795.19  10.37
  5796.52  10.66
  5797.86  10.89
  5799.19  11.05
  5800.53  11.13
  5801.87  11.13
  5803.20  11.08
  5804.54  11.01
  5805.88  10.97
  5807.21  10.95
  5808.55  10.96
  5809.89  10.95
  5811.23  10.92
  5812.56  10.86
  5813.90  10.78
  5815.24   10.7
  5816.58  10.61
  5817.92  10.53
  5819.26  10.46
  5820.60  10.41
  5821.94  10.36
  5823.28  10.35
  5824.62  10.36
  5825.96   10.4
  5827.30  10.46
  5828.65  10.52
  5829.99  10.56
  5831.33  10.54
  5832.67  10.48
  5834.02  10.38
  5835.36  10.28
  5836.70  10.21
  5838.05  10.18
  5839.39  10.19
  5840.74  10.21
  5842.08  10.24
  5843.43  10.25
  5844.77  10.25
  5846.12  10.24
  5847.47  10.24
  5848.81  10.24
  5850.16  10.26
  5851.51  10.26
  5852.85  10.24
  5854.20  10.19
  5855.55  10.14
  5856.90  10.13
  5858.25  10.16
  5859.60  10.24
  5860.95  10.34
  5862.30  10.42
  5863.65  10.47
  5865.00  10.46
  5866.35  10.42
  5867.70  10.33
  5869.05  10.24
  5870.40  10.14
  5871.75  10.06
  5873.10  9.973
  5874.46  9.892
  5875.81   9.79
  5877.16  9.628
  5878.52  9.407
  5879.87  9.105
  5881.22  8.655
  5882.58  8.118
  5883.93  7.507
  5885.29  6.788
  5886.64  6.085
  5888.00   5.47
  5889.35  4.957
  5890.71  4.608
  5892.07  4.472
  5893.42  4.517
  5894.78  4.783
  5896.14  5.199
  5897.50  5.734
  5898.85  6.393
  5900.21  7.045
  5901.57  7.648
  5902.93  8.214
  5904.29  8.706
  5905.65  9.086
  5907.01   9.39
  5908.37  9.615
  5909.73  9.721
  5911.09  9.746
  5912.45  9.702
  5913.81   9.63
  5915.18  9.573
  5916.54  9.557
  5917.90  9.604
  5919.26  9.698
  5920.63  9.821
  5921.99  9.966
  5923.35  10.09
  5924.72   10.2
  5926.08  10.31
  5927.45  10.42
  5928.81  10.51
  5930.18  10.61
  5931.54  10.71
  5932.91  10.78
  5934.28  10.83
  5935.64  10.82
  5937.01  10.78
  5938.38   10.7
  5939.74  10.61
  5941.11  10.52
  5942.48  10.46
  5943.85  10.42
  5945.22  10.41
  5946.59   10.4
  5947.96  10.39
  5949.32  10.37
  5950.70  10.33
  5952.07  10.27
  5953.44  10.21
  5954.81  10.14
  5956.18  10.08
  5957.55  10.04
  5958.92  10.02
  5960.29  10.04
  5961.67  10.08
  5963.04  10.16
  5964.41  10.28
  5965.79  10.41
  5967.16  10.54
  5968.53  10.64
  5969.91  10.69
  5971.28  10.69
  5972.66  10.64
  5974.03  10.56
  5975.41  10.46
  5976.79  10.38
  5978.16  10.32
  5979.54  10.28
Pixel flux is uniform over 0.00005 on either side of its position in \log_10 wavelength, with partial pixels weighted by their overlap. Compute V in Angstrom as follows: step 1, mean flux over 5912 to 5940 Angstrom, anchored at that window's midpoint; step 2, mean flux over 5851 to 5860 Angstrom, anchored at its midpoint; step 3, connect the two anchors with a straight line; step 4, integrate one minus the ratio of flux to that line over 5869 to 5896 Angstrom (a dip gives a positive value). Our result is 6.9 Angstrom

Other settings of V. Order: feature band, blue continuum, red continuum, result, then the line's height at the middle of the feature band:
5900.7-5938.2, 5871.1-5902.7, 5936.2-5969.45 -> -4.6 Angstrom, 8.76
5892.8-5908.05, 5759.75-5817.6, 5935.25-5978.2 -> 4.9 Angstrom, 10.4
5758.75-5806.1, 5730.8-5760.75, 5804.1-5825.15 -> 1.3 Angstrom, 10.4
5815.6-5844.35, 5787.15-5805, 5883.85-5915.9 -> -3.2 Angstrom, 9.34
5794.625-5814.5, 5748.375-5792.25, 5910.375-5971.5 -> -1.9 Angstrom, 9.99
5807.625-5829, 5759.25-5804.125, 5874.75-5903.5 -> -3.8 Angstrom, 9.01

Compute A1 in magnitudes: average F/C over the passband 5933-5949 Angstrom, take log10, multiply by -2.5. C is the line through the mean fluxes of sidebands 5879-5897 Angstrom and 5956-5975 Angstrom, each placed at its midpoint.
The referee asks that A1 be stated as -0.17 mag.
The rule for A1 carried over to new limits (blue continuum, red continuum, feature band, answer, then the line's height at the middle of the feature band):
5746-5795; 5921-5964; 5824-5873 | -0.02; 10.1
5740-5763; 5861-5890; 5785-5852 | -0.10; 9.52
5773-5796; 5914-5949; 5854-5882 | 0.01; 10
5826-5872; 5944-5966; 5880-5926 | 0.28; 10.3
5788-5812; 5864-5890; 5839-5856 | -0.08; 9.49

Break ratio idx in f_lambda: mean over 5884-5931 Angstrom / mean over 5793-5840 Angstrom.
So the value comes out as 0.8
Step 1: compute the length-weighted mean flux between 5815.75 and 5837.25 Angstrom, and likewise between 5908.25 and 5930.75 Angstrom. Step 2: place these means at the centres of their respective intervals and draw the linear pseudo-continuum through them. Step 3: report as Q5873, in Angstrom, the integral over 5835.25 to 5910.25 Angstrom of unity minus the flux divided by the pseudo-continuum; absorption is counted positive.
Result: 9.8 Angstrom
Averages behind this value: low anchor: 10.4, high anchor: 9.93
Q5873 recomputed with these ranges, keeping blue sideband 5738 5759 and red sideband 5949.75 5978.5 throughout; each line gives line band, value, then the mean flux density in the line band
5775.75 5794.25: 1.16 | 9.54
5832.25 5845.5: -0.05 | 10.3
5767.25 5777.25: -0.12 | 10.3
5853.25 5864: -0.01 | 10.2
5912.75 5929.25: 0.58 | 9.93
